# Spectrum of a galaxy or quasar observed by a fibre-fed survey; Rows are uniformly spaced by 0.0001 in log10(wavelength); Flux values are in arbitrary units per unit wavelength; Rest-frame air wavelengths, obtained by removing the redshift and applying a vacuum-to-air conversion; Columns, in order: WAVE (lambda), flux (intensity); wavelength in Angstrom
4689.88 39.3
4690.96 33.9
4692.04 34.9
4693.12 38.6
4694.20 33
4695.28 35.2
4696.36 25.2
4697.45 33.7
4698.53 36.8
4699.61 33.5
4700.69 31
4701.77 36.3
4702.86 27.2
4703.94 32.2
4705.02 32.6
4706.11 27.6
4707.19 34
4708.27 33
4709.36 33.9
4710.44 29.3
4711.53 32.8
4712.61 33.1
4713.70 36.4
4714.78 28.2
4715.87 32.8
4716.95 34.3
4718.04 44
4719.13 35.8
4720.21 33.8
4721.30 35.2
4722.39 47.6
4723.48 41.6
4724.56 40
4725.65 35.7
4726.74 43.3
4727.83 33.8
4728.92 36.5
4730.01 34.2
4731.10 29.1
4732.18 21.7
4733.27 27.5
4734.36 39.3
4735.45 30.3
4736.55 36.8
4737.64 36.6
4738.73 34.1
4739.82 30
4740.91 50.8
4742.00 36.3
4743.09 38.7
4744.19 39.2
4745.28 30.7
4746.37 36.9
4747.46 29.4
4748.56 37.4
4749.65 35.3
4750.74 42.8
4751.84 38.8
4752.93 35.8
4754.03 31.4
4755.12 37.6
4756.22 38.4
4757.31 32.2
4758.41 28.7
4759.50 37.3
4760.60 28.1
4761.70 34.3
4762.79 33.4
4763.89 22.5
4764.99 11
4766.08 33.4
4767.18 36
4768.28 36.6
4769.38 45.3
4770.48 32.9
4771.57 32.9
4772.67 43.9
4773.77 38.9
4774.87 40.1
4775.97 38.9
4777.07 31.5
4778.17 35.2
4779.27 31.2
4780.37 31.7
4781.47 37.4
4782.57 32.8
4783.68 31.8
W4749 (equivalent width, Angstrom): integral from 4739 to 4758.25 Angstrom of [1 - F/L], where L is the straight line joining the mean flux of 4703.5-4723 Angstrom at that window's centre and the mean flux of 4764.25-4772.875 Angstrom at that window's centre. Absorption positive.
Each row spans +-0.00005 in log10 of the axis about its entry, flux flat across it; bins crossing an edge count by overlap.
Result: -1.5 Angstrom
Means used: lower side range 34.3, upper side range 33.4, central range 36.4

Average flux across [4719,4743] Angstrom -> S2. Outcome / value 36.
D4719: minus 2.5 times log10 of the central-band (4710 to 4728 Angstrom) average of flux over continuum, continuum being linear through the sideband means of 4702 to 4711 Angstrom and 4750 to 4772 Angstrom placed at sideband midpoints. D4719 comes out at -0.14 mag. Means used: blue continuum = 31.4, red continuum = 33.5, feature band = 36.4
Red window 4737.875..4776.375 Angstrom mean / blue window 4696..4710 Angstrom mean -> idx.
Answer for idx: 1.09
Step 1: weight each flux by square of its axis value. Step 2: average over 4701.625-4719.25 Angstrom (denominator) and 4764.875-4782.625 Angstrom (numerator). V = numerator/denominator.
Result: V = 1.1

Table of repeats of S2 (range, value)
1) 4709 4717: 32.5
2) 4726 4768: 34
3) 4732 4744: 35.2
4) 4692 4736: 34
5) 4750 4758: 36.5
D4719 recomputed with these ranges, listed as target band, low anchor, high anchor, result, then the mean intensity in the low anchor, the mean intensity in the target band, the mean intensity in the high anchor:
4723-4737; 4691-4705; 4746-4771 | -0.04 mag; 33.1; 34.5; 33.7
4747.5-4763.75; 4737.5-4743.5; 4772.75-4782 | 0.08 mag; 37.9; 34.6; 36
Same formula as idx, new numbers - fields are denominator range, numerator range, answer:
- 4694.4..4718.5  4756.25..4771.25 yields 0.97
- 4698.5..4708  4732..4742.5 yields 1.08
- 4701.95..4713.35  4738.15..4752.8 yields 1.16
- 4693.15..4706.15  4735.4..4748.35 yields 1.11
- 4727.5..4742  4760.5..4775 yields 0.99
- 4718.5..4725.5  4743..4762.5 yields 0.90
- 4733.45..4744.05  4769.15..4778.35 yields 1.02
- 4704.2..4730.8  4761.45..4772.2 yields 0.90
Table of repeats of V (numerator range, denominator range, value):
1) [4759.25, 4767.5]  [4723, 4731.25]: 0.79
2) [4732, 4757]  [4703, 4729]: 1.03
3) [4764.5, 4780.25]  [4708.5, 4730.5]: 0.99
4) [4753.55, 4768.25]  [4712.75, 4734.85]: 0.90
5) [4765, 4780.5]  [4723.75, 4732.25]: 1.03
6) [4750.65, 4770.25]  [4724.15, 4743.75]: 0.96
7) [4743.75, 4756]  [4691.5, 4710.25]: 1.12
